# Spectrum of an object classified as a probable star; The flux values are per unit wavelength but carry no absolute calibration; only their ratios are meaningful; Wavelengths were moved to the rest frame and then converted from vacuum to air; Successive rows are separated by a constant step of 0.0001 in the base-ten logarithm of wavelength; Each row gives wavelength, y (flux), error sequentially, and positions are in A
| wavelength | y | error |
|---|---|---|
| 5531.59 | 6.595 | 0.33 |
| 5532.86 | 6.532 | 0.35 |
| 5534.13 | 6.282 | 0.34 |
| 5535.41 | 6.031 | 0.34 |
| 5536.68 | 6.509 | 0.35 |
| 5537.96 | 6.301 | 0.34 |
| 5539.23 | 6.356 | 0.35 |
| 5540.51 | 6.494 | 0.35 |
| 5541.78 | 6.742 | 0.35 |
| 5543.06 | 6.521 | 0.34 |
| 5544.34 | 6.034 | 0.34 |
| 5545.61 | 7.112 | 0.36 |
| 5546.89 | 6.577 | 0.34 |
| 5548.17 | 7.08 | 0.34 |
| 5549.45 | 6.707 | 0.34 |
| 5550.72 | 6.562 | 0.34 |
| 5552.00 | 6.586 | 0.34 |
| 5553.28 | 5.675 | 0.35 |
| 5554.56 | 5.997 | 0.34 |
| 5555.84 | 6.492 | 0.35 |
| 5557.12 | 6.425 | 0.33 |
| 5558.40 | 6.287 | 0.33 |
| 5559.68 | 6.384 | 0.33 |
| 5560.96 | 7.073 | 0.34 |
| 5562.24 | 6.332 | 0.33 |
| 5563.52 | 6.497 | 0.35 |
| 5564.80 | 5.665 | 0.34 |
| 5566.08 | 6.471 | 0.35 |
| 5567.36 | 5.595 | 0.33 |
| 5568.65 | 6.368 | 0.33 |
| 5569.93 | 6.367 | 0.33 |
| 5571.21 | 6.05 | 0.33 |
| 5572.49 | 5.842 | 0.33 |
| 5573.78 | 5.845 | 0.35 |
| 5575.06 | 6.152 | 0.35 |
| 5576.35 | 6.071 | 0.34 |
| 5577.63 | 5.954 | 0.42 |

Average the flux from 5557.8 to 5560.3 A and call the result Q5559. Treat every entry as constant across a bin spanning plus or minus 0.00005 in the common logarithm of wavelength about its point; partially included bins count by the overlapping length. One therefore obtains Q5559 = 6.34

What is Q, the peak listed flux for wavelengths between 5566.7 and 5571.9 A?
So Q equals 6.368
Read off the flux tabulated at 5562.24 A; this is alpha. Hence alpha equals 6.332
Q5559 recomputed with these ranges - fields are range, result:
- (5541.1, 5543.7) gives 6.63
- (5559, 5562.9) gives 6.6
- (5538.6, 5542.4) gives 6.53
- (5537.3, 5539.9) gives 6.32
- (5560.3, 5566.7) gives 6.41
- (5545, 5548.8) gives 6.91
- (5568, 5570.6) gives 6.36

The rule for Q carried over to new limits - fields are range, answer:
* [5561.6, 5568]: 6.497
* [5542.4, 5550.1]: 7.112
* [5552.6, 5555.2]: 5.997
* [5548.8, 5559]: 6.707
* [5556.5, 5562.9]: 7.073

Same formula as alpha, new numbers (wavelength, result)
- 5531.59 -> 6.595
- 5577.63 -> 5.954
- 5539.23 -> 6.356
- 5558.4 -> 6.287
